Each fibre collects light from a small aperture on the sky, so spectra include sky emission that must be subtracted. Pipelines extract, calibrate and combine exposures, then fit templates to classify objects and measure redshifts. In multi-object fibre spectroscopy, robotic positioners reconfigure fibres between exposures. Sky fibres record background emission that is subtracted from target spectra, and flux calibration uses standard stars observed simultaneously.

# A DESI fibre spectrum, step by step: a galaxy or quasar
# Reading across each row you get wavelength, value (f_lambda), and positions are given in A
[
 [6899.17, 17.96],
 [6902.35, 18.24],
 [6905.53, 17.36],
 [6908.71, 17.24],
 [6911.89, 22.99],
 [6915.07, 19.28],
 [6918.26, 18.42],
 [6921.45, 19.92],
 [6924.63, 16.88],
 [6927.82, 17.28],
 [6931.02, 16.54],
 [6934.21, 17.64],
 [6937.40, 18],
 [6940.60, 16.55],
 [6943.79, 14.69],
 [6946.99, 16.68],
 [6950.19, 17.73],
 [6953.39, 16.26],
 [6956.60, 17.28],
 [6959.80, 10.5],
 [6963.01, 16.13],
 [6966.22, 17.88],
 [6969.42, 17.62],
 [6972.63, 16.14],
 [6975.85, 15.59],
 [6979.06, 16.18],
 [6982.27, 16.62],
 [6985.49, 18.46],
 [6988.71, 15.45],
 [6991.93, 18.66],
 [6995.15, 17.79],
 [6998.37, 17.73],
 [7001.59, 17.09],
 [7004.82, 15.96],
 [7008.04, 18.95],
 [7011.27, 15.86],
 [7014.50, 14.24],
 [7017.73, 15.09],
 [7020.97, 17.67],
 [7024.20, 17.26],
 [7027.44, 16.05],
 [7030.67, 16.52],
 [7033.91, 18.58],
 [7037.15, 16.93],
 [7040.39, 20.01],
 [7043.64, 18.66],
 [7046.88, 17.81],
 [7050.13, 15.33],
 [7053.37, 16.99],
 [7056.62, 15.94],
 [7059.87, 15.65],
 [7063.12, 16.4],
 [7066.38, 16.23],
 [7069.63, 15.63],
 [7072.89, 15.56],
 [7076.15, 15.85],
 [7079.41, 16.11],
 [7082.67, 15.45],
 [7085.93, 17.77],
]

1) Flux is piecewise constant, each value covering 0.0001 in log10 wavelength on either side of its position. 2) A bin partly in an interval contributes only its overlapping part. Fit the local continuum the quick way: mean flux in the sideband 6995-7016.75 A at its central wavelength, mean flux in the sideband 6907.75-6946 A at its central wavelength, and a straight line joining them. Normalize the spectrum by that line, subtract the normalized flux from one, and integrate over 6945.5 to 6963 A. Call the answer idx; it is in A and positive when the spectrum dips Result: 1.8 A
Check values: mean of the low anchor 17.9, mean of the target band 15.7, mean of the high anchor 16.7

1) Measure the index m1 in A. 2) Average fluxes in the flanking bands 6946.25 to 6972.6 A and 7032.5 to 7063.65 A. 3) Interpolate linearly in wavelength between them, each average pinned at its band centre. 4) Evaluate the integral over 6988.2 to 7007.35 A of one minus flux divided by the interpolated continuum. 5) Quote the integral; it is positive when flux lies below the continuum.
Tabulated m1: -0.7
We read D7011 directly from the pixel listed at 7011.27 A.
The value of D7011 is 15.86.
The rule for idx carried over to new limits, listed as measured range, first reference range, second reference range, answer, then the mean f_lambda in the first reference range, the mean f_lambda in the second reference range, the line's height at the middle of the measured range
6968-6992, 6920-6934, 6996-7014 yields 0.65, 17.6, 17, 17.2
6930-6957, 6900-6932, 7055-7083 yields 1.76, 18.4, 15.9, 18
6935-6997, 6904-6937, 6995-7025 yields 3.33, 18.3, 16.7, 17.5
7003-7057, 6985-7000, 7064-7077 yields -0.77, 17.6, 15.8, 16.7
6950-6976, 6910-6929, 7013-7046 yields 3.22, 19.1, 17.1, 18.3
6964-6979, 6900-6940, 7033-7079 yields 0.84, 18.3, 16.8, 17.7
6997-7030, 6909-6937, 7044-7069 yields 1.02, 18.5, 16.4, 17.1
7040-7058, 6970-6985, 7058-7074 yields -1.46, 16.4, 15.9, 16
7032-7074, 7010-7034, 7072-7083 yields -2.37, 16.3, 15.8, 16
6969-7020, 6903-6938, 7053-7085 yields 1.35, 18.3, 16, 17.2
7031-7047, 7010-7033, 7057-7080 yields -2.21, 16.2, 15.9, 16.1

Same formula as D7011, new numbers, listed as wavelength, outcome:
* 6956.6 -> 17.28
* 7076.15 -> 15.85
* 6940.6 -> 16.55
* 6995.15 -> 17.79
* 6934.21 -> 17.64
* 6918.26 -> 18.42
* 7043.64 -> 18.66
